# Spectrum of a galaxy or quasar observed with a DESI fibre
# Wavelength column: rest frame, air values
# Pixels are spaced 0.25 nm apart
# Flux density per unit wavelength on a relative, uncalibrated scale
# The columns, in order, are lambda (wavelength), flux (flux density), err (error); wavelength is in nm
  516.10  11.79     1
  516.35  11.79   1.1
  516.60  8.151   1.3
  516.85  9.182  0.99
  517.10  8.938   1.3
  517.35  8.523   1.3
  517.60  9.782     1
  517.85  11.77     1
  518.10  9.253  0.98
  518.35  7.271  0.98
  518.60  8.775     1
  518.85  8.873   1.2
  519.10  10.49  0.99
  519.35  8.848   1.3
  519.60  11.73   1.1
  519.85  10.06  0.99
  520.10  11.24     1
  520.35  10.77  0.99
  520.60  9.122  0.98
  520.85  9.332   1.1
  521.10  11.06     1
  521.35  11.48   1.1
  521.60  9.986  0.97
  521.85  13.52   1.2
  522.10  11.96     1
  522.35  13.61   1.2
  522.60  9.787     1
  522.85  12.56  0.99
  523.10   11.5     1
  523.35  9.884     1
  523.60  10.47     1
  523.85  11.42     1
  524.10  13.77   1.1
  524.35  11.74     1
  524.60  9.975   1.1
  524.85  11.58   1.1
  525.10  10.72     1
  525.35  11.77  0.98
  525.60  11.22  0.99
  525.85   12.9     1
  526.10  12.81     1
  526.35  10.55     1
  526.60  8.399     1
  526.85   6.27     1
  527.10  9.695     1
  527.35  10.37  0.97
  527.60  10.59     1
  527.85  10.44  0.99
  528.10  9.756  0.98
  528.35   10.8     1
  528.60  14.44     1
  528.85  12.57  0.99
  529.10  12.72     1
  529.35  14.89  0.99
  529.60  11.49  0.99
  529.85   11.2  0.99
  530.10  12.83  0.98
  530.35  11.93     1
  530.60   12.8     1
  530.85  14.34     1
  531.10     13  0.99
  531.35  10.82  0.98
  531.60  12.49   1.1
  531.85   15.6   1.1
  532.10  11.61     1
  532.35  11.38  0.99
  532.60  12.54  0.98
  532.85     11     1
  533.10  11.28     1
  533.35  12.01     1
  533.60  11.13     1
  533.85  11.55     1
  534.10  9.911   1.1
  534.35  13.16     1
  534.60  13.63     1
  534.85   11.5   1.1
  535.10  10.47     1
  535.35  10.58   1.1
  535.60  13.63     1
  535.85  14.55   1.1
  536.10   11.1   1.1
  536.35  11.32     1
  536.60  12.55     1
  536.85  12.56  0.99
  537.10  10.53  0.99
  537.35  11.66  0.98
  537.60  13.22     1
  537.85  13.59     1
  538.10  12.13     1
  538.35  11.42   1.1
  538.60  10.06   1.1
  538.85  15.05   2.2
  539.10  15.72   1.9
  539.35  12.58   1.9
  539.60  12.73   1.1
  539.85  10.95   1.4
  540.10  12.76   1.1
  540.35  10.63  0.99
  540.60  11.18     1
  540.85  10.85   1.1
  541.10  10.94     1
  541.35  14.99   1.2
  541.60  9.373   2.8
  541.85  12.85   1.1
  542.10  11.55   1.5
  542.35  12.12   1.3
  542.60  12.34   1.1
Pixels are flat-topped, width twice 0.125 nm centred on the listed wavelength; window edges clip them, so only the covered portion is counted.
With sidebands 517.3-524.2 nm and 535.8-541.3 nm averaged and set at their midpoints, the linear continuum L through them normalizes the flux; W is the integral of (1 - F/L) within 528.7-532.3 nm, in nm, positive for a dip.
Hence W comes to -0.39 nm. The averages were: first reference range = 10.6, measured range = 12.7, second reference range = 12.2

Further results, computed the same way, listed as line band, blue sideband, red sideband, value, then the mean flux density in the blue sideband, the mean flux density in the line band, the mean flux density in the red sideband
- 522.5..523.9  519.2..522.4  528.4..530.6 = 0.06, 10.9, 10.9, 12.7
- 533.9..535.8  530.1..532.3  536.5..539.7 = 0.11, 12.8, 11.9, 12.6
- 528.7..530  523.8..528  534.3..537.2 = -0.15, 10.8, 12.6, 12.1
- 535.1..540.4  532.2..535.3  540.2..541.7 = -0.39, 11.6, 12.3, 11.4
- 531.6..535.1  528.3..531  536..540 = 0.17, 12.8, 12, 12.3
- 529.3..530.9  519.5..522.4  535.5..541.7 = -0.13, 11.1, 12.6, 12.2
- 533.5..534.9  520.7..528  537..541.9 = -0.01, 11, 11.8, 12.2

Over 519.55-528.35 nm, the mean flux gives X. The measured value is 10.9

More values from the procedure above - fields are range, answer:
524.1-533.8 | 11.6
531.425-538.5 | 12.1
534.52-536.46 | 12.1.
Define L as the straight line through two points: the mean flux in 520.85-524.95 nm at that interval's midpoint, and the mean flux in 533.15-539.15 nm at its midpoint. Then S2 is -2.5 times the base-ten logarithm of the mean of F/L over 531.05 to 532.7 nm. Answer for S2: -0.048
